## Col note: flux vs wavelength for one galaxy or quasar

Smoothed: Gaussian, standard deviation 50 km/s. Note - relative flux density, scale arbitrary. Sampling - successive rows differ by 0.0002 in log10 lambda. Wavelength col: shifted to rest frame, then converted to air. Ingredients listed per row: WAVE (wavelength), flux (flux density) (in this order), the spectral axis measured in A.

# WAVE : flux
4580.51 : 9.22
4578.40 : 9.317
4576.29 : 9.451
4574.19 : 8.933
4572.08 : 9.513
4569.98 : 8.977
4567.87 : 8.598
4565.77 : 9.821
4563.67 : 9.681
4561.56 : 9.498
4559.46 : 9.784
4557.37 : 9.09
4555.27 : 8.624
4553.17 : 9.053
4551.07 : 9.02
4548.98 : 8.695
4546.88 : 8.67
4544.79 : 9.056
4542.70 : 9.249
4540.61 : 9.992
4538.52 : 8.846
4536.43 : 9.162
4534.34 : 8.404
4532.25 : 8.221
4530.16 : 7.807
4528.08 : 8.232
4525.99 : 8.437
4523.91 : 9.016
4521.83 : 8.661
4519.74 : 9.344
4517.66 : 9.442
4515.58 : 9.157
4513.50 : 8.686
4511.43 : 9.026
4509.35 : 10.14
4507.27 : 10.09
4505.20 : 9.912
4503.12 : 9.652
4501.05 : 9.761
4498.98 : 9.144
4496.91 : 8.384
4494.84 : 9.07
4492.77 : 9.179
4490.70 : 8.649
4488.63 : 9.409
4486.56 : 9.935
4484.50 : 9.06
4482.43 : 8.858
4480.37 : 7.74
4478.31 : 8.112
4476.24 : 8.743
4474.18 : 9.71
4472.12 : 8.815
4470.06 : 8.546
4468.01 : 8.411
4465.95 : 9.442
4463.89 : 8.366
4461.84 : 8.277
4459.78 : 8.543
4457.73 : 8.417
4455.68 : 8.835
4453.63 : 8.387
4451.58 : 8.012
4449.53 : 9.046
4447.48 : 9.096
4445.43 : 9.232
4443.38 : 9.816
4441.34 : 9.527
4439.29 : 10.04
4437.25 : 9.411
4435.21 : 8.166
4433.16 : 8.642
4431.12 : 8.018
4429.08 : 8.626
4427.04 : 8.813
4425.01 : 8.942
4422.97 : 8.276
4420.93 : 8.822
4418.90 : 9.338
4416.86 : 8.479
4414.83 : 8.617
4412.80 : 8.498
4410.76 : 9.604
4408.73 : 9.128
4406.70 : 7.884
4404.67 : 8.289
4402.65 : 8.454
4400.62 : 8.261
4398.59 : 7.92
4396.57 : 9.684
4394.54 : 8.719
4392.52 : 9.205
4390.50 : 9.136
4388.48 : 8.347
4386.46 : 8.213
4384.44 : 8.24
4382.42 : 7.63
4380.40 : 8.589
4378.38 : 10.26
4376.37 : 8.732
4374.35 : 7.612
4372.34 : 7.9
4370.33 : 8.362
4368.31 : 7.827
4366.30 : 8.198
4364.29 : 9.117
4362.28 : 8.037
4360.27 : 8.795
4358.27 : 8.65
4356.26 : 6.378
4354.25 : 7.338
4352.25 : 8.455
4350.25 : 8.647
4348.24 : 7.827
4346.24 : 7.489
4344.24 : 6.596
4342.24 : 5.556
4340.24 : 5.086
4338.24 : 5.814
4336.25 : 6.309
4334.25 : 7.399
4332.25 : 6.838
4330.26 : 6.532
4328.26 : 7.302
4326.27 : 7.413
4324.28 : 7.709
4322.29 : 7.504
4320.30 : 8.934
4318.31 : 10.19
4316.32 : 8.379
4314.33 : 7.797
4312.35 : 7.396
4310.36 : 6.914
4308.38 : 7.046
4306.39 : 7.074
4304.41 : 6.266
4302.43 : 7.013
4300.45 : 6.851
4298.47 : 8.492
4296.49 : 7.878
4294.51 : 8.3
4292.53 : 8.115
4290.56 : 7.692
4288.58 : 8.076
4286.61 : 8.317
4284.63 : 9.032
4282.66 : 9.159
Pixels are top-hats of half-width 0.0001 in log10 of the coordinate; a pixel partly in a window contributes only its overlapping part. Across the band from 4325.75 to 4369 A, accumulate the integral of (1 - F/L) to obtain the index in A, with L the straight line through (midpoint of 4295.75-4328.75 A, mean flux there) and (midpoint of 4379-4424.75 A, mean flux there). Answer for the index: 3.8 A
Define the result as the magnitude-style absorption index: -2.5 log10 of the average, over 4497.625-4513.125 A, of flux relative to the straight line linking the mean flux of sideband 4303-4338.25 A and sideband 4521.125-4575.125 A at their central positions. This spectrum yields -0.11 mag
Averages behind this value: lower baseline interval 7.42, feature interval 9.61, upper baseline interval 8.97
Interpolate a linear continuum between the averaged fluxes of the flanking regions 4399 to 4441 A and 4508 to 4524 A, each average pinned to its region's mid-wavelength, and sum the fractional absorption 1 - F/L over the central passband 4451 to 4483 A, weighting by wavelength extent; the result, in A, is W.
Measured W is 1.35 A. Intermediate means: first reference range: 8.72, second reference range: 9.21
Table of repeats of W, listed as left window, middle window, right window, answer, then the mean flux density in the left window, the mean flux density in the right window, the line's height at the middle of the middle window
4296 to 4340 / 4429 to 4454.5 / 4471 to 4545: -1.5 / 7.37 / 9.03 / 8.45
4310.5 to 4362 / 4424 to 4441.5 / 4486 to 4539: -1.1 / 7.45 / 9.06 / 8.33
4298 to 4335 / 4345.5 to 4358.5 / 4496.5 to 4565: 0.0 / 7.52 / 9.1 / 7.78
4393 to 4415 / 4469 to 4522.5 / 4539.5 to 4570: -0.9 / 8.66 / 9.19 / 8.98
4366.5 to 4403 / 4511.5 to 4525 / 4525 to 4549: -0.5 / 8.5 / 8.73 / 8.7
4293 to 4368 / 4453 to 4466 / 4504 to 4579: -0.1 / 7.51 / 9.1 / 8.48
